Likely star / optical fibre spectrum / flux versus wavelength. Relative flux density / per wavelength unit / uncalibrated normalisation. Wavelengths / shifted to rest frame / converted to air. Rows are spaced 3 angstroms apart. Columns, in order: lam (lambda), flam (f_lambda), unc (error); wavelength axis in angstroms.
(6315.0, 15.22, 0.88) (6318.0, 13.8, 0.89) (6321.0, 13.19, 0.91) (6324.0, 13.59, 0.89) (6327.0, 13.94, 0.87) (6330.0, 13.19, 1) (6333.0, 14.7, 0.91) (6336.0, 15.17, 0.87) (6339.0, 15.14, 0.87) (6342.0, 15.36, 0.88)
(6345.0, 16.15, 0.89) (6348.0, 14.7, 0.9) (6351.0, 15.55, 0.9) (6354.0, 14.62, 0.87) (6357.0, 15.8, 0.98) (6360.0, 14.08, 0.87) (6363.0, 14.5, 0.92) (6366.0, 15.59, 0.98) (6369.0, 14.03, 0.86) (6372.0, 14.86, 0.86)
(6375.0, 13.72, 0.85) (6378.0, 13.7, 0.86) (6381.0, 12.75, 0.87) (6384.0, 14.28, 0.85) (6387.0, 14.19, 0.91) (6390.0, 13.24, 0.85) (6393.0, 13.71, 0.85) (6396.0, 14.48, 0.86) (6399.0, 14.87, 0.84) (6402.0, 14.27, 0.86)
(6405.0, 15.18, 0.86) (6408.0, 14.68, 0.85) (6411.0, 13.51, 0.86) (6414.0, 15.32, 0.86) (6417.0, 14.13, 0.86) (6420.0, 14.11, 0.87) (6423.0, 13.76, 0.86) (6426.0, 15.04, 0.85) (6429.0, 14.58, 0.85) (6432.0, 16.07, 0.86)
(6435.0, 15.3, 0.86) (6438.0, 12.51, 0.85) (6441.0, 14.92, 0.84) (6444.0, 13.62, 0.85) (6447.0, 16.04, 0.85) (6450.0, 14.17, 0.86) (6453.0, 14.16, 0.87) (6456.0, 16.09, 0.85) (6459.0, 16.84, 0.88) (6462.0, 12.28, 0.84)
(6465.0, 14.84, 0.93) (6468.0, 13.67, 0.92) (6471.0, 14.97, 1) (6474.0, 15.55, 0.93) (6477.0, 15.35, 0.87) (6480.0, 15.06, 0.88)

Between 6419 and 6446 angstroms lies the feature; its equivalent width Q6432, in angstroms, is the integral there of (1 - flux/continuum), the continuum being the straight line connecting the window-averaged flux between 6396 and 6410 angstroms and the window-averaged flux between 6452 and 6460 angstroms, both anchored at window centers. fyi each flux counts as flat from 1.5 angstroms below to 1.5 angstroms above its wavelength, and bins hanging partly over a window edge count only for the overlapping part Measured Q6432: 1.4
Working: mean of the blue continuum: 14.7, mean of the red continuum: 15.7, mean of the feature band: 14.5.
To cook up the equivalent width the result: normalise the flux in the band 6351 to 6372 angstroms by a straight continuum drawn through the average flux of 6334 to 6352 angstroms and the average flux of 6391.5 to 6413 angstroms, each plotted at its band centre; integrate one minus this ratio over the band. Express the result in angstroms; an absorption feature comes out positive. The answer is 0.29 angstroms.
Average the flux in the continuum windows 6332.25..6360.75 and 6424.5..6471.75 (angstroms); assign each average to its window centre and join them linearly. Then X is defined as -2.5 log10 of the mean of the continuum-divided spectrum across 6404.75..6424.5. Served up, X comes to 0.04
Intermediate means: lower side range 15.2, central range 14.3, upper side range 14.7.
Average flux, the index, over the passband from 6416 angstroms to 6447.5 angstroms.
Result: 14.5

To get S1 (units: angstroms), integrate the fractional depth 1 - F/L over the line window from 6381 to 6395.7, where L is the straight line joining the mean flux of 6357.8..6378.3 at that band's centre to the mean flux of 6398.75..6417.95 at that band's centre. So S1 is 0.7 angstroms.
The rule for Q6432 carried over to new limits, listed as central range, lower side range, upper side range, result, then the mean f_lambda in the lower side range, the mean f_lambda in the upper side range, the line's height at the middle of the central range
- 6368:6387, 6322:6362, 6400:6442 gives 0.96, 14.7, 14.5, 14.6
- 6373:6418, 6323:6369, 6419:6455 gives 1.59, 14.8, 14.6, 14.7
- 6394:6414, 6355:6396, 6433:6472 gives -0.27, 14.2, 14.6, 14.3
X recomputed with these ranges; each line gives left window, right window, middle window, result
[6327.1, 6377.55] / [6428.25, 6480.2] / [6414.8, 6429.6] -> 0.03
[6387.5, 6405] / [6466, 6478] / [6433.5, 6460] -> -0.01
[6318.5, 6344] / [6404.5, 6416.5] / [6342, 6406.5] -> 0.00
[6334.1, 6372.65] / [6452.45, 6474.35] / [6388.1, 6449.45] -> 0.03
